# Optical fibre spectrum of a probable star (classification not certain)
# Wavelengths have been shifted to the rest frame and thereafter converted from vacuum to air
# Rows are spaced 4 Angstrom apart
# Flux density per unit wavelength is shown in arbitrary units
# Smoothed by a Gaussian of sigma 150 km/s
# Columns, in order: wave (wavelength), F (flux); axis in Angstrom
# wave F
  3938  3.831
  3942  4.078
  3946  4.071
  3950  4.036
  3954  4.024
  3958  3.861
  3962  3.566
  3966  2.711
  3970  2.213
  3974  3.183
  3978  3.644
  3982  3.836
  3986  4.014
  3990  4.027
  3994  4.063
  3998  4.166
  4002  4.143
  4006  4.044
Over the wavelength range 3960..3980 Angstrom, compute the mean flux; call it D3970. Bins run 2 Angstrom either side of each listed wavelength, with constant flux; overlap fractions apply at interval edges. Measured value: 3.06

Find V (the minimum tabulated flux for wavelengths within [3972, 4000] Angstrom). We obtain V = 3.183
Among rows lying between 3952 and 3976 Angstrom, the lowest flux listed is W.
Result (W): 2.213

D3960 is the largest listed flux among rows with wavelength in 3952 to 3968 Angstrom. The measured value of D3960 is 4.024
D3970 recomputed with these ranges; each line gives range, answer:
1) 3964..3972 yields 2.46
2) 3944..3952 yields 4.05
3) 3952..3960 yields 3.94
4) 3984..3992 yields 4.02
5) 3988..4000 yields 4.09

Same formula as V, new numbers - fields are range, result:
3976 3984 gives 3.644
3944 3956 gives 4.024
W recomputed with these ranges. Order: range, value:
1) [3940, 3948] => 4.071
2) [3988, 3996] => 4.027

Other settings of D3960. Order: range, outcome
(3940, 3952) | 4.078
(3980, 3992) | 4.027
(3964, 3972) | 2.711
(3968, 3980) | 3.644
